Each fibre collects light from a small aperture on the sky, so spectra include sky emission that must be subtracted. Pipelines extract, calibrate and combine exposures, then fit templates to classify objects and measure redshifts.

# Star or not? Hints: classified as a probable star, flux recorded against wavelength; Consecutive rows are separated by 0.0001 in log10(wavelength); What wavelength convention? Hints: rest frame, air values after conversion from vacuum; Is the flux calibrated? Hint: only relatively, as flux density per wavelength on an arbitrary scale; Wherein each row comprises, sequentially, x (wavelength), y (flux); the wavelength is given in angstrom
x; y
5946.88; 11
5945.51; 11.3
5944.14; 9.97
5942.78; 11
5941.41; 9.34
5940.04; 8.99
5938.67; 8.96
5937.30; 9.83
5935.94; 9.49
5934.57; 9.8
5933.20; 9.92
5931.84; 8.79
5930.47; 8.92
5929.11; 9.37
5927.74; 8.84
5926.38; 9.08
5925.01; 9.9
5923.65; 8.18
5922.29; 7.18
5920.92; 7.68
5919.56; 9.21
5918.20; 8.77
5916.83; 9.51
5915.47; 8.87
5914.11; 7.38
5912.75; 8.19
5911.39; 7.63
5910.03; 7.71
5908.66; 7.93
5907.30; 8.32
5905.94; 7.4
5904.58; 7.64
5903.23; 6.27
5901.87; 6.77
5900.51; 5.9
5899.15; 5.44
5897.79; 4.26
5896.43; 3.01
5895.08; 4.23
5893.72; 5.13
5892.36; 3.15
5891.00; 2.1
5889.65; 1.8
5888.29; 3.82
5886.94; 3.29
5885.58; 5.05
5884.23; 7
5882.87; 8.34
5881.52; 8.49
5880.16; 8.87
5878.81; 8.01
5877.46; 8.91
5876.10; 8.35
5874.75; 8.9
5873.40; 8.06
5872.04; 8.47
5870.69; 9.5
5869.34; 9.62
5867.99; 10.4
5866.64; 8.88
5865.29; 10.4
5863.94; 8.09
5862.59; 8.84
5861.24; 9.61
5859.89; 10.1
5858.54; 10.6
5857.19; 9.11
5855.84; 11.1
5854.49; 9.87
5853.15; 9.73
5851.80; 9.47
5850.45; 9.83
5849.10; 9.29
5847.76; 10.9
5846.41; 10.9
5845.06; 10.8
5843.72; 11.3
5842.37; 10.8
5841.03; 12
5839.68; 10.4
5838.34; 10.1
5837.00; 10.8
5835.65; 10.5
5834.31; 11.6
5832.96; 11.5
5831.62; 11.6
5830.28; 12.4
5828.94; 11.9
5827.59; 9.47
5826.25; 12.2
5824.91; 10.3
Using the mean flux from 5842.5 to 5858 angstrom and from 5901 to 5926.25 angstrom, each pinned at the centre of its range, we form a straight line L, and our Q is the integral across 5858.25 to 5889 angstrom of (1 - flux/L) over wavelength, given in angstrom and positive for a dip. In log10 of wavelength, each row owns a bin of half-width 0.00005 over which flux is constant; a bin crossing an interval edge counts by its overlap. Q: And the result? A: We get 3.8 angstrom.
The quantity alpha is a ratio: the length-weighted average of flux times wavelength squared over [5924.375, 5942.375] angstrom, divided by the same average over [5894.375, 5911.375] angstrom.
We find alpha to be 1.50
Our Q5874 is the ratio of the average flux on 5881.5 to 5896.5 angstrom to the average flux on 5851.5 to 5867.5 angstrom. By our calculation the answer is 0.47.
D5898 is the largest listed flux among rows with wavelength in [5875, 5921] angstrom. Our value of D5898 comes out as 9.51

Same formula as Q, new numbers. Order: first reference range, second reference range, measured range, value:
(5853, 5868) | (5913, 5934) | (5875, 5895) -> 7.4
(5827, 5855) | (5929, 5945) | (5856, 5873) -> 1.5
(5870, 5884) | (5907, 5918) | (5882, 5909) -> 9.8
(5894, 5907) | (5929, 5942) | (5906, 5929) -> -2.9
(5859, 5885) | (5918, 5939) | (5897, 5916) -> 4.0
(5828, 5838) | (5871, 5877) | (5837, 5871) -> -0.7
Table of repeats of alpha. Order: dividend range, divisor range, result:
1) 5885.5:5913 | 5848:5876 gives 0.58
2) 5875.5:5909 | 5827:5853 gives 0.56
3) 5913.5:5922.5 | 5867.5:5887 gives 1.04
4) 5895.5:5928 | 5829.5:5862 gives 0.72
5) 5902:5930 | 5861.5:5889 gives 1.03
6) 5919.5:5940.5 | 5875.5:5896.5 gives 1.62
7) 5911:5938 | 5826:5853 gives 0.84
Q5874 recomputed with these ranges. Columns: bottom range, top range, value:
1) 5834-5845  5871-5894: 0.59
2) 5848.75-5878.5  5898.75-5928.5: 0.84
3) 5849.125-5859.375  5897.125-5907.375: 0.65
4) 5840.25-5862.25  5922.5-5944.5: 0.91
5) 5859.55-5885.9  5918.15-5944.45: 1.05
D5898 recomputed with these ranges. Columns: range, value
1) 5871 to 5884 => 8.91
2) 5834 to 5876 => 12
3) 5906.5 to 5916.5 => 8.87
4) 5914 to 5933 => 9.9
